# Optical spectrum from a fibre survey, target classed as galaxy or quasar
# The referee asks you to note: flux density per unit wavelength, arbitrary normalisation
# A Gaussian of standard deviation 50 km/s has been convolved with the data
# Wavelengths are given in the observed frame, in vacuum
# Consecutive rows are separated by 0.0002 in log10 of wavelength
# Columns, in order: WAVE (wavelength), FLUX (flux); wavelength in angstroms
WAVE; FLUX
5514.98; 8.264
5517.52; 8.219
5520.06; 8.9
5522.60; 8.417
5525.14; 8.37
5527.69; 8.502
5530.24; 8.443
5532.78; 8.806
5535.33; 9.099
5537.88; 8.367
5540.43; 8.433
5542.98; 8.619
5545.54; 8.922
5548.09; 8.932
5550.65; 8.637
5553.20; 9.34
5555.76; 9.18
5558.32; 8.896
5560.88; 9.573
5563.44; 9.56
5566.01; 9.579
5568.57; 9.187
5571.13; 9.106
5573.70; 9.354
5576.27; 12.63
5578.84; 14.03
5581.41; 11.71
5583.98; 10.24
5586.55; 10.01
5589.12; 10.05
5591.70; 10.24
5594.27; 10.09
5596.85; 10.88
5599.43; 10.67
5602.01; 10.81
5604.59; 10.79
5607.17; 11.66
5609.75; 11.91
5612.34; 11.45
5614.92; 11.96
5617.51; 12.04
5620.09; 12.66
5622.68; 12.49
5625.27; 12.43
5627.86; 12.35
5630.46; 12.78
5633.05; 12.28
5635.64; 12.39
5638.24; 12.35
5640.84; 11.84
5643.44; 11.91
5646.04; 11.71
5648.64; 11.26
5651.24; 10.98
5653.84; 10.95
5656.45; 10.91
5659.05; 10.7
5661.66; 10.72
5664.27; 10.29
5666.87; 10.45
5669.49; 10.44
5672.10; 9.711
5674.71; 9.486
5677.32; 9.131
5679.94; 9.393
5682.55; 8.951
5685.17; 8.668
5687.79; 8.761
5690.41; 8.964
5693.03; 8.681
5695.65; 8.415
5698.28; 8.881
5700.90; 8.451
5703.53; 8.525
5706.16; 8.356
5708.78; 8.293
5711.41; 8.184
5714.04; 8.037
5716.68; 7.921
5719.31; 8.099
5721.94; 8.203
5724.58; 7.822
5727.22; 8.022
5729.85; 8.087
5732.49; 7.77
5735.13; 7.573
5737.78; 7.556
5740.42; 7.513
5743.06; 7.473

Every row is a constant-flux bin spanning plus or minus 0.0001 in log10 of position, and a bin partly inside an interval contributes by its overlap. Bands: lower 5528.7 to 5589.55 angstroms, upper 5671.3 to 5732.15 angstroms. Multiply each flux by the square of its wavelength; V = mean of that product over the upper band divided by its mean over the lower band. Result 0.93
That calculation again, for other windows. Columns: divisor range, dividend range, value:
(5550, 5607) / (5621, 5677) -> 1.13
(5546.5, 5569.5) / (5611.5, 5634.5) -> 1.37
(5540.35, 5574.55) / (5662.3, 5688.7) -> 1.09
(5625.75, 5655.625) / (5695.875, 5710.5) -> 0.73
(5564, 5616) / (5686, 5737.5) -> 0.80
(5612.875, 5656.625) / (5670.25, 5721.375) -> 0.74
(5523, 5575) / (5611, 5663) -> 1.36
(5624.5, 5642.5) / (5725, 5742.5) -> 0.65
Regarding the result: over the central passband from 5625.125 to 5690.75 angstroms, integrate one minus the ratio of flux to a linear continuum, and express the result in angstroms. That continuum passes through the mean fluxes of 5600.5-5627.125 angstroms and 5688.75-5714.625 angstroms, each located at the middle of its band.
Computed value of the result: -3.7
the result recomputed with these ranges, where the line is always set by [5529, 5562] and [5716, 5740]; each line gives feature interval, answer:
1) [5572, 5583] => -3.91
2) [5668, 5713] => -4.52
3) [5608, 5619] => -4.34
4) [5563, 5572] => -0.62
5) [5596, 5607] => -2.97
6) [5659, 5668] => -2.51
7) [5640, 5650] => -4.01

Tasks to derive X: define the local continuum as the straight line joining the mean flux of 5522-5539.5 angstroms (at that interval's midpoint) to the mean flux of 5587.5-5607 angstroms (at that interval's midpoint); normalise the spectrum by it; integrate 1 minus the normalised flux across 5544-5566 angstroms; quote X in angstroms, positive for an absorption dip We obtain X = 0.4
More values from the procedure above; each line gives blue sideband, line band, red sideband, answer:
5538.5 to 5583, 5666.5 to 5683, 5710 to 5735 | -2.2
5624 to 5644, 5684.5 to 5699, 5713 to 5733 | 1.2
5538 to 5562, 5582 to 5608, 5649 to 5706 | -4.0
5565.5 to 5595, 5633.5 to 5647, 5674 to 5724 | -3.5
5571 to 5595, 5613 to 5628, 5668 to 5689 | -3.0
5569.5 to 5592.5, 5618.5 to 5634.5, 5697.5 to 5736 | -4.2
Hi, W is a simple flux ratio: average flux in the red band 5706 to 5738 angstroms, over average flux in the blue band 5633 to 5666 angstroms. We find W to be 0.7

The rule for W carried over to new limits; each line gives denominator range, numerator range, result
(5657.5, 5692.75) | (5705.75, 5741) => 0.83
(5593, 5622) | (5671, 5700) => 0.79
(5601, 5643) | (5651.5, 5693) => 0.82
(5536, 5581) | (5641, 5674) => 1.13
